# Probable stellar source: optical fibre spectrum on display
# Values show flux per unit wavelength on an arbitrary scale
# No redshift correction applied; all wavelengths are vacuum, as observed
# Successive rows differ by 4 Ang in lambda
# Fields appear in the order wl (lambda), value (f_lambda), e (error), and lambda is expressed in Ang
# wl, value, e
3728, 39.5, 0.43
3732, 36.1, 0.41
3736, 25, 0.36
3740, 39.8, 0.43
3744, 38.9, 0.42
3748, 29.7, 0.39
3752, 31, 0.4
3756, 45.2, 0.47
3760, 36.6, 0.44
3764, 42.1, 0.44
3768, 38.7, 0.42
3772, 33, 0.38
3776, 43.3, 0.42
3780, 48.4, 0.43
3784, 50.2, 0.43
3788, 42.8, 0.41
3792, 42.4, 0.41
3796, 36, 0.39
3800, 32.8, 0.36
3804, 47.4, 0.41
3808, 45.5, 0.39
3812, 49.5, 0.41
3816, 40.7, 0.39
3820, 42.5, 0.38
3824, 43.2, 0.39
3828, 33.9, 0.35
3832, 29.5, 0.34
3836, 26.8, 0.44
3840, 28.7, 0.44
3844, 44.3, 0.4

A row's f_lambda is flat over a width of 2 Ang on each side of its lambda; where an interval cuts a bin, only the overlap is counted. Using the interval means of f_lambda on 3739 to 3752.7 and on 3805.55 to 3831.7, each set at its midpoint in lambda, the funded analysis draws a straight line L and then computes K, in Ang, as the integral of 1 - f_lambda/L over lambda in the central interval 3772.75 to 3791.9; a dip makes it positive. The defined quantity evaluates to -3.3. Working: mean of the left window 34.9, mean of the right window 41.8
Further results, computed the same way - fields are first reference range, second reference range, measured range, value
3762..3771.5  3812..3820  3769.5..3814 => -1.6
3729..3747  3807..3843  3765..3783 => -2.7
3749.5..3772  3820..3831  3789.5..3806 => -0.6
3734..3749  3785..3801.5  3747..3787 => -3.9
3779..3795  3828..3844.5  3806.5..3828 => -3.8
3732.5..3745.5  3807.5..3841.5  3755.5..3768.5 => -1.8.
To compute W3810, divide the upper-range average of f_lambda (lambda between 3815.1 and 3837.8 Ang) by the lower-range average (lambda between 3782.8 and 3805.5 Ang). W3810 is 0.87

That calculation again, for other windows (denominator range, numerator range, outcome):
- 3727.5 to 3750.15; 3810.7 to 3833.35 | 1.16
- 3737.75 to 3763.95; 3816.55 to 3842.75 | 0.94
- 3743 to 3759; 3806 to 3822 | 1.24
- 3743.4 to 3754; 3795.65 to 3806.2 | 1.21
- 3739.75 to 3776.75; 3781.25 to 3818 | 1.15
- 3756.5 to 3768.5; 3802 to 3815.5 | 1.17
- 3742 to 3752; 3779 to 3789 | 1.41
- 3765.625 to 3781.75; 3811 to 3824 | 1.07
